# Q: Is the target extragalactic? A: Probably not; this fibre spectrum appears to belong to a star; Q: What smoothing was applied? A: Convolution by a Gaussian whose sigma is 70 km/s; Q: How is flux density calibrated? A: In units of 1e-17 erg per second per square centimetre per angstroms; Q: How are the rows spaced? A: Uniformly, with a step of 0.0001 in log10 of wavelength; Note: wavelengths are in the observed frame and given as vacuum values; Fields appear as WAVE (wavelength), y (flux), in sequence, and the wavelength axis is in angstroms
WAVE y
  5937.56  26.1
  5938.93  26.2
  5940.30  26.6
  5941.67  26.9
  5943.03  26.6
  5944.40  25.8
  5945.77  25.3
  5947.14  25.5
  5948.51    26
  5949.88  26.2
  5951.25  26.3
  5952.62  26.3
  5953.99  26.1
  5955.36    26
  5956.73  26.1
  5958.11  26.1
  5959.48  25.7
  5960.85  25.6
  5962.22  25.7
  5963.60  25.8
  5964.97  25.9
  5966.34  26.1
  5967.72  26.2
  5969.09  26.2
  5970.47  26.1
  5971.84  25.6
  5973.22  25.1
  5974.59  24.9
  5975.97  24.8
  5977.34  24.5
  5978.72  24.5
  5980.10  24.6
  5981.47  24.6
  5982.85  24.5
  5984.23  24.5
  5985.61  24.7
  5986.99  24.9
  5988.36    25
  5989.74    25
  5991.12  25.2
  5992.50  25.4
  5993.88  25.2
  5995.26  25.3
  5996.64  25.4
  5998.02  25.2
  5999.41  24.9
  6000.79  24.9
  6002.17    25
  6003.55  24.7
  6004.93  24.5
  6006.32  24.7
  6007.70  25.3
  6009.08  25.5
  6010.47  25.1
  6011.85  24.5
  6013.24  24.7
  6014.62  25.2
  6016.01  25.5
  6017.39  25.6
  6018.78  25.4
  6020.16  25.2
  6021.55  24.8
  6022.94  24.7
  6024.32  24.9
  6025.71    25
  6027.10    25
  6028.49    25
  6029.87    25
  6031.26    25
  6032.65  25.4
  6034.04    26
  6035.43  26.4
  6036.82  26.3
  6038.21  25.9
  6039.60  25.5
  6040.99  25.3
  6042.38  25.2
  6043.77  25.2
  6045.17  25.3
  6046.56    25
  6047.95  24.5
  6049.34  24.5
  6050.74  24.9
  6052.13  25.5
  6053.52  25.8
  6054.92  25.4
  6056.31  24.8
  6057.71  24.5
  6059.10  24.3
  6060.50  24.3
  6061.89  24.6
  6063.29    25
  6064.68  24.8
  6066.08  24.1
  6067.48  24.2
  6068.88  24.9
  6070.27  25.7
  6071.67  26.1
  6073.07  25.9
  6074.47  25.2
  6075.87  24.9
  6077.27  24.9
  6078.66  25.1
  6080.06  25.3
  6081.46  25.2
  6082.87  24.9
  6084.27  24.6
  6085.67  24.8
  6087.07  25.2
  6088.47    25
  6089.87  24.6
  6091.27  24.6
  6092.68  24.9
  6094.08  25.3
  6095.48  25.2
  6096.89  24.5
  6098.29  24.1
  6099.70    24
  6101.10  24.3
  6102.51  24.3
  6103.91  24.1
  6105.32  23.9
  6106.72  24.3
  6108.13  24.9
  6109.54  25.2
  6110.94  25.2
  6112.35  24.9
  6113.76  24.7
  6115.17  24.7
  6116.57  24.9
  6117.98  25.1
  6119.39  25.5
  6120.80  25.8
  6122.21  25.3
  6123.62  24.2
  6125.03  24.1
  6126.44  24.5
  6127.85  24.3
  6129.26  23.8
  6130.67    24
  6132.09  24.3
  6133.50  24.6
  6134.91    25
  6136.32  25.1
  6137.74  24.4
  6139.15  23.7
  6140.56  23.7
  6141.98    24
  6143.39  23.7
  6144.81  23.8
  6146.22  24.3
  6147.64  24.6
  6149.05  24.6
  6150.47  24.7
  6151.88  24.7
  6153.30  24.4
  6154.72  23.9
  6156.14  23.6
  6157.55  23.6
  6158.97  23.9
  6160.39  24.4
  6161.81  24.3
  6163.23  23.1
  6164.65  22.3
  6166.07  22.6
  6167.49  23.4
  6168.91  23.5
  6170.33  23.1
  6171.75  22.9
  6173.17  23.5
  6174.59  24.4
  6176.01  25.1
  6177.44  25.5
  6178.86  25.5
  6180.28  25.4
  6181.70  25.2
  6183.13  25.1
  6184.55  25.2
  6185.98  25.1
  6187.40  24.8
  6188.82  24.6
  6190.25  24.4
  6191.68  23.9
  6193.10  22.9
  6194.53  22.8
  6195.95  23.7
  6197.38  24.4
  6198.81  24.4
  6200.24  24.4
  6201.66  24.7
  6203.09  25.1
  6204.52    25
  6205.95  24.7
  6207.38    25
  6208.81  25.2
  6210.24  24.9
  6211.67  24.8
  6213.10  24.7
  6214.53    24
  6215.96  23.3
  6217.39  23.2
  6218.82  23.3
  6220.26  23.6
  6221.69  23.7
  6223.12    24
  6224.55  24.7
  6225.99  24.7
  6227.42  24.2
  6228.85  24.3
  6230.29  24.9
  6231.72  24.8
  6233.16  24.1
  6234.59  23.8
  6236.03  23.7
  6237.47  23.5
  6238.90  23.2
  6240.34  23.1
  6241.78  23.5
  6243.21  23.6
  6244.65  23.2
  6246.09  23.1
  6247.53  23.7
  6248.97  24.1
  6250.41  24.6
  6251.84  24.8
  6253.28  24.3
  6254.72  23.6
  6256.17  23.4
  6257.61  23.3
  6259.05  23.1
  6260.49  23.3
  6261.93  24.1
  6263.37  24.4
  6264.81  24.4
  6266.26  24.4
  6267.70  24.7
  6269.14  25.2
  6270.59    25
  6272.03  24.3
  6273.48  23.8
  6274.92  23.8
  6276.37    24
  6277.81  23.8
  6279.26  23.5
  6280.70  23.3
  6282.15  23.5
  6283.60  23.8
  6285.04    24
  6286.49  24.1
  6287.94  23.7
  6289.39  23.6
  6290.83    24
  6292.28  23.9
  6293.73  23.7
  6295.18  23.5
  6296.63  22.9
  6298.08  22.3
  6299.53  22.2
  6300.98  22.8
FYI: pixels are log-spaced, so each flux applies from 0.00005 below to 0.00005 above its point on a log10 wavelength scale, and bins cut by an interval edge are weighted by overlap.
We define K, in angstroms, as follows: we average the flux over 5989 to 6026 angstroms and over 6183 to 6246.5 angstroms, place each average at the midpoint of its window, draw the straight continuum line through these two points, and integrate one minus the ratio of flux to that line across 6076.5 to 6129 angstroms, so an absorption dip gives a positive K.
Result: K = -0.24 angstroms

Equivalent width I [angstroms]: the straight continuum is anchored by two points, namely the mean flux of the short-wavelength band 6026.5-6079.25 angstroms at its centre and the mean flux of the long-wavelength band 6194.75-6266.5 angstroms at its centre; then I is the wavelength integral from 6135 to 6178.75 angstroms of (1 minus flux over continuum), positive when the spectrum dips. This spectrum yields 0.9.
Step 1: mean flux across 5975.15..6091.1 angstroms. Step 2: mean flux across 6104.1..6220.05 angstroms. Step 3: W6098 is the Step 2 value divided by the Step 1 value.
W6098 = 1.0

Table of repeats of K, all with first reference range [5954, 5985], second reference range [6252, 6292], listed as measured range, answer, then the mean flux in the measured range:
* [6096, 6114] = 0.2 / 24.5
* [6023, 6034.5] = 0.0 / 25.1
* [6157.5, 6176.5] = 0.7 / 23.6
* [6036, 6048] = -0.2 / 25.4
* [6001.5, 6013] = 0.2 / 24.9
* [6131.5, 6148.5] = 0.2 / 24.3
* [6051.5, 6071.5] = 0.1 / 24.9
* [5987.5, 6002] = 0.1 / 25.1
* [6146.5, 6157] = 0.1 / 24.3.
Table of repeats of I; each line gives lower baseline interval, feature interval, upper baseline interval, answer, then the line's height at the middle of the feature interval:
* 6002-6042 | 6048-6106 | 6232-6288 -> 0.18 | 24.9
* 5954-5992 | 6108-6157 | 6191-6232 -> 0.20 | 24.6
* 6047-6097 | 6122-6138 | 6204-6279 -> 0.13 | 24.6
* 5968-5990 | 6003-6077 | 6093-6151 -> -0.92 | 24.8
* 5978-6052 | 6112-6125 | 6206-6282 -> -0.19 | 24.6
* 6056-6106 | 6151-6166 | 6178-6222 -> 0.47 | 24.6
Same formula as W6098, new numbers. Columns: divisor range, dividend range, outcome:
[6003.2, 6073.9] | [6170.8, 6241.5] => 0.97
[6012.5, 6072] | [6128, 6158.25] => 0.96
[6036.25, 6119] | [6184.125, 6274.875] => 0.97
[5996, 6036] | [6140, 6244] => 0.96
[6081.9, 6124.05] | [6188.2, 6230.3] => 0.98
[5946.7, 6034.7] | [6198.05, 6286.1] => 0.95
